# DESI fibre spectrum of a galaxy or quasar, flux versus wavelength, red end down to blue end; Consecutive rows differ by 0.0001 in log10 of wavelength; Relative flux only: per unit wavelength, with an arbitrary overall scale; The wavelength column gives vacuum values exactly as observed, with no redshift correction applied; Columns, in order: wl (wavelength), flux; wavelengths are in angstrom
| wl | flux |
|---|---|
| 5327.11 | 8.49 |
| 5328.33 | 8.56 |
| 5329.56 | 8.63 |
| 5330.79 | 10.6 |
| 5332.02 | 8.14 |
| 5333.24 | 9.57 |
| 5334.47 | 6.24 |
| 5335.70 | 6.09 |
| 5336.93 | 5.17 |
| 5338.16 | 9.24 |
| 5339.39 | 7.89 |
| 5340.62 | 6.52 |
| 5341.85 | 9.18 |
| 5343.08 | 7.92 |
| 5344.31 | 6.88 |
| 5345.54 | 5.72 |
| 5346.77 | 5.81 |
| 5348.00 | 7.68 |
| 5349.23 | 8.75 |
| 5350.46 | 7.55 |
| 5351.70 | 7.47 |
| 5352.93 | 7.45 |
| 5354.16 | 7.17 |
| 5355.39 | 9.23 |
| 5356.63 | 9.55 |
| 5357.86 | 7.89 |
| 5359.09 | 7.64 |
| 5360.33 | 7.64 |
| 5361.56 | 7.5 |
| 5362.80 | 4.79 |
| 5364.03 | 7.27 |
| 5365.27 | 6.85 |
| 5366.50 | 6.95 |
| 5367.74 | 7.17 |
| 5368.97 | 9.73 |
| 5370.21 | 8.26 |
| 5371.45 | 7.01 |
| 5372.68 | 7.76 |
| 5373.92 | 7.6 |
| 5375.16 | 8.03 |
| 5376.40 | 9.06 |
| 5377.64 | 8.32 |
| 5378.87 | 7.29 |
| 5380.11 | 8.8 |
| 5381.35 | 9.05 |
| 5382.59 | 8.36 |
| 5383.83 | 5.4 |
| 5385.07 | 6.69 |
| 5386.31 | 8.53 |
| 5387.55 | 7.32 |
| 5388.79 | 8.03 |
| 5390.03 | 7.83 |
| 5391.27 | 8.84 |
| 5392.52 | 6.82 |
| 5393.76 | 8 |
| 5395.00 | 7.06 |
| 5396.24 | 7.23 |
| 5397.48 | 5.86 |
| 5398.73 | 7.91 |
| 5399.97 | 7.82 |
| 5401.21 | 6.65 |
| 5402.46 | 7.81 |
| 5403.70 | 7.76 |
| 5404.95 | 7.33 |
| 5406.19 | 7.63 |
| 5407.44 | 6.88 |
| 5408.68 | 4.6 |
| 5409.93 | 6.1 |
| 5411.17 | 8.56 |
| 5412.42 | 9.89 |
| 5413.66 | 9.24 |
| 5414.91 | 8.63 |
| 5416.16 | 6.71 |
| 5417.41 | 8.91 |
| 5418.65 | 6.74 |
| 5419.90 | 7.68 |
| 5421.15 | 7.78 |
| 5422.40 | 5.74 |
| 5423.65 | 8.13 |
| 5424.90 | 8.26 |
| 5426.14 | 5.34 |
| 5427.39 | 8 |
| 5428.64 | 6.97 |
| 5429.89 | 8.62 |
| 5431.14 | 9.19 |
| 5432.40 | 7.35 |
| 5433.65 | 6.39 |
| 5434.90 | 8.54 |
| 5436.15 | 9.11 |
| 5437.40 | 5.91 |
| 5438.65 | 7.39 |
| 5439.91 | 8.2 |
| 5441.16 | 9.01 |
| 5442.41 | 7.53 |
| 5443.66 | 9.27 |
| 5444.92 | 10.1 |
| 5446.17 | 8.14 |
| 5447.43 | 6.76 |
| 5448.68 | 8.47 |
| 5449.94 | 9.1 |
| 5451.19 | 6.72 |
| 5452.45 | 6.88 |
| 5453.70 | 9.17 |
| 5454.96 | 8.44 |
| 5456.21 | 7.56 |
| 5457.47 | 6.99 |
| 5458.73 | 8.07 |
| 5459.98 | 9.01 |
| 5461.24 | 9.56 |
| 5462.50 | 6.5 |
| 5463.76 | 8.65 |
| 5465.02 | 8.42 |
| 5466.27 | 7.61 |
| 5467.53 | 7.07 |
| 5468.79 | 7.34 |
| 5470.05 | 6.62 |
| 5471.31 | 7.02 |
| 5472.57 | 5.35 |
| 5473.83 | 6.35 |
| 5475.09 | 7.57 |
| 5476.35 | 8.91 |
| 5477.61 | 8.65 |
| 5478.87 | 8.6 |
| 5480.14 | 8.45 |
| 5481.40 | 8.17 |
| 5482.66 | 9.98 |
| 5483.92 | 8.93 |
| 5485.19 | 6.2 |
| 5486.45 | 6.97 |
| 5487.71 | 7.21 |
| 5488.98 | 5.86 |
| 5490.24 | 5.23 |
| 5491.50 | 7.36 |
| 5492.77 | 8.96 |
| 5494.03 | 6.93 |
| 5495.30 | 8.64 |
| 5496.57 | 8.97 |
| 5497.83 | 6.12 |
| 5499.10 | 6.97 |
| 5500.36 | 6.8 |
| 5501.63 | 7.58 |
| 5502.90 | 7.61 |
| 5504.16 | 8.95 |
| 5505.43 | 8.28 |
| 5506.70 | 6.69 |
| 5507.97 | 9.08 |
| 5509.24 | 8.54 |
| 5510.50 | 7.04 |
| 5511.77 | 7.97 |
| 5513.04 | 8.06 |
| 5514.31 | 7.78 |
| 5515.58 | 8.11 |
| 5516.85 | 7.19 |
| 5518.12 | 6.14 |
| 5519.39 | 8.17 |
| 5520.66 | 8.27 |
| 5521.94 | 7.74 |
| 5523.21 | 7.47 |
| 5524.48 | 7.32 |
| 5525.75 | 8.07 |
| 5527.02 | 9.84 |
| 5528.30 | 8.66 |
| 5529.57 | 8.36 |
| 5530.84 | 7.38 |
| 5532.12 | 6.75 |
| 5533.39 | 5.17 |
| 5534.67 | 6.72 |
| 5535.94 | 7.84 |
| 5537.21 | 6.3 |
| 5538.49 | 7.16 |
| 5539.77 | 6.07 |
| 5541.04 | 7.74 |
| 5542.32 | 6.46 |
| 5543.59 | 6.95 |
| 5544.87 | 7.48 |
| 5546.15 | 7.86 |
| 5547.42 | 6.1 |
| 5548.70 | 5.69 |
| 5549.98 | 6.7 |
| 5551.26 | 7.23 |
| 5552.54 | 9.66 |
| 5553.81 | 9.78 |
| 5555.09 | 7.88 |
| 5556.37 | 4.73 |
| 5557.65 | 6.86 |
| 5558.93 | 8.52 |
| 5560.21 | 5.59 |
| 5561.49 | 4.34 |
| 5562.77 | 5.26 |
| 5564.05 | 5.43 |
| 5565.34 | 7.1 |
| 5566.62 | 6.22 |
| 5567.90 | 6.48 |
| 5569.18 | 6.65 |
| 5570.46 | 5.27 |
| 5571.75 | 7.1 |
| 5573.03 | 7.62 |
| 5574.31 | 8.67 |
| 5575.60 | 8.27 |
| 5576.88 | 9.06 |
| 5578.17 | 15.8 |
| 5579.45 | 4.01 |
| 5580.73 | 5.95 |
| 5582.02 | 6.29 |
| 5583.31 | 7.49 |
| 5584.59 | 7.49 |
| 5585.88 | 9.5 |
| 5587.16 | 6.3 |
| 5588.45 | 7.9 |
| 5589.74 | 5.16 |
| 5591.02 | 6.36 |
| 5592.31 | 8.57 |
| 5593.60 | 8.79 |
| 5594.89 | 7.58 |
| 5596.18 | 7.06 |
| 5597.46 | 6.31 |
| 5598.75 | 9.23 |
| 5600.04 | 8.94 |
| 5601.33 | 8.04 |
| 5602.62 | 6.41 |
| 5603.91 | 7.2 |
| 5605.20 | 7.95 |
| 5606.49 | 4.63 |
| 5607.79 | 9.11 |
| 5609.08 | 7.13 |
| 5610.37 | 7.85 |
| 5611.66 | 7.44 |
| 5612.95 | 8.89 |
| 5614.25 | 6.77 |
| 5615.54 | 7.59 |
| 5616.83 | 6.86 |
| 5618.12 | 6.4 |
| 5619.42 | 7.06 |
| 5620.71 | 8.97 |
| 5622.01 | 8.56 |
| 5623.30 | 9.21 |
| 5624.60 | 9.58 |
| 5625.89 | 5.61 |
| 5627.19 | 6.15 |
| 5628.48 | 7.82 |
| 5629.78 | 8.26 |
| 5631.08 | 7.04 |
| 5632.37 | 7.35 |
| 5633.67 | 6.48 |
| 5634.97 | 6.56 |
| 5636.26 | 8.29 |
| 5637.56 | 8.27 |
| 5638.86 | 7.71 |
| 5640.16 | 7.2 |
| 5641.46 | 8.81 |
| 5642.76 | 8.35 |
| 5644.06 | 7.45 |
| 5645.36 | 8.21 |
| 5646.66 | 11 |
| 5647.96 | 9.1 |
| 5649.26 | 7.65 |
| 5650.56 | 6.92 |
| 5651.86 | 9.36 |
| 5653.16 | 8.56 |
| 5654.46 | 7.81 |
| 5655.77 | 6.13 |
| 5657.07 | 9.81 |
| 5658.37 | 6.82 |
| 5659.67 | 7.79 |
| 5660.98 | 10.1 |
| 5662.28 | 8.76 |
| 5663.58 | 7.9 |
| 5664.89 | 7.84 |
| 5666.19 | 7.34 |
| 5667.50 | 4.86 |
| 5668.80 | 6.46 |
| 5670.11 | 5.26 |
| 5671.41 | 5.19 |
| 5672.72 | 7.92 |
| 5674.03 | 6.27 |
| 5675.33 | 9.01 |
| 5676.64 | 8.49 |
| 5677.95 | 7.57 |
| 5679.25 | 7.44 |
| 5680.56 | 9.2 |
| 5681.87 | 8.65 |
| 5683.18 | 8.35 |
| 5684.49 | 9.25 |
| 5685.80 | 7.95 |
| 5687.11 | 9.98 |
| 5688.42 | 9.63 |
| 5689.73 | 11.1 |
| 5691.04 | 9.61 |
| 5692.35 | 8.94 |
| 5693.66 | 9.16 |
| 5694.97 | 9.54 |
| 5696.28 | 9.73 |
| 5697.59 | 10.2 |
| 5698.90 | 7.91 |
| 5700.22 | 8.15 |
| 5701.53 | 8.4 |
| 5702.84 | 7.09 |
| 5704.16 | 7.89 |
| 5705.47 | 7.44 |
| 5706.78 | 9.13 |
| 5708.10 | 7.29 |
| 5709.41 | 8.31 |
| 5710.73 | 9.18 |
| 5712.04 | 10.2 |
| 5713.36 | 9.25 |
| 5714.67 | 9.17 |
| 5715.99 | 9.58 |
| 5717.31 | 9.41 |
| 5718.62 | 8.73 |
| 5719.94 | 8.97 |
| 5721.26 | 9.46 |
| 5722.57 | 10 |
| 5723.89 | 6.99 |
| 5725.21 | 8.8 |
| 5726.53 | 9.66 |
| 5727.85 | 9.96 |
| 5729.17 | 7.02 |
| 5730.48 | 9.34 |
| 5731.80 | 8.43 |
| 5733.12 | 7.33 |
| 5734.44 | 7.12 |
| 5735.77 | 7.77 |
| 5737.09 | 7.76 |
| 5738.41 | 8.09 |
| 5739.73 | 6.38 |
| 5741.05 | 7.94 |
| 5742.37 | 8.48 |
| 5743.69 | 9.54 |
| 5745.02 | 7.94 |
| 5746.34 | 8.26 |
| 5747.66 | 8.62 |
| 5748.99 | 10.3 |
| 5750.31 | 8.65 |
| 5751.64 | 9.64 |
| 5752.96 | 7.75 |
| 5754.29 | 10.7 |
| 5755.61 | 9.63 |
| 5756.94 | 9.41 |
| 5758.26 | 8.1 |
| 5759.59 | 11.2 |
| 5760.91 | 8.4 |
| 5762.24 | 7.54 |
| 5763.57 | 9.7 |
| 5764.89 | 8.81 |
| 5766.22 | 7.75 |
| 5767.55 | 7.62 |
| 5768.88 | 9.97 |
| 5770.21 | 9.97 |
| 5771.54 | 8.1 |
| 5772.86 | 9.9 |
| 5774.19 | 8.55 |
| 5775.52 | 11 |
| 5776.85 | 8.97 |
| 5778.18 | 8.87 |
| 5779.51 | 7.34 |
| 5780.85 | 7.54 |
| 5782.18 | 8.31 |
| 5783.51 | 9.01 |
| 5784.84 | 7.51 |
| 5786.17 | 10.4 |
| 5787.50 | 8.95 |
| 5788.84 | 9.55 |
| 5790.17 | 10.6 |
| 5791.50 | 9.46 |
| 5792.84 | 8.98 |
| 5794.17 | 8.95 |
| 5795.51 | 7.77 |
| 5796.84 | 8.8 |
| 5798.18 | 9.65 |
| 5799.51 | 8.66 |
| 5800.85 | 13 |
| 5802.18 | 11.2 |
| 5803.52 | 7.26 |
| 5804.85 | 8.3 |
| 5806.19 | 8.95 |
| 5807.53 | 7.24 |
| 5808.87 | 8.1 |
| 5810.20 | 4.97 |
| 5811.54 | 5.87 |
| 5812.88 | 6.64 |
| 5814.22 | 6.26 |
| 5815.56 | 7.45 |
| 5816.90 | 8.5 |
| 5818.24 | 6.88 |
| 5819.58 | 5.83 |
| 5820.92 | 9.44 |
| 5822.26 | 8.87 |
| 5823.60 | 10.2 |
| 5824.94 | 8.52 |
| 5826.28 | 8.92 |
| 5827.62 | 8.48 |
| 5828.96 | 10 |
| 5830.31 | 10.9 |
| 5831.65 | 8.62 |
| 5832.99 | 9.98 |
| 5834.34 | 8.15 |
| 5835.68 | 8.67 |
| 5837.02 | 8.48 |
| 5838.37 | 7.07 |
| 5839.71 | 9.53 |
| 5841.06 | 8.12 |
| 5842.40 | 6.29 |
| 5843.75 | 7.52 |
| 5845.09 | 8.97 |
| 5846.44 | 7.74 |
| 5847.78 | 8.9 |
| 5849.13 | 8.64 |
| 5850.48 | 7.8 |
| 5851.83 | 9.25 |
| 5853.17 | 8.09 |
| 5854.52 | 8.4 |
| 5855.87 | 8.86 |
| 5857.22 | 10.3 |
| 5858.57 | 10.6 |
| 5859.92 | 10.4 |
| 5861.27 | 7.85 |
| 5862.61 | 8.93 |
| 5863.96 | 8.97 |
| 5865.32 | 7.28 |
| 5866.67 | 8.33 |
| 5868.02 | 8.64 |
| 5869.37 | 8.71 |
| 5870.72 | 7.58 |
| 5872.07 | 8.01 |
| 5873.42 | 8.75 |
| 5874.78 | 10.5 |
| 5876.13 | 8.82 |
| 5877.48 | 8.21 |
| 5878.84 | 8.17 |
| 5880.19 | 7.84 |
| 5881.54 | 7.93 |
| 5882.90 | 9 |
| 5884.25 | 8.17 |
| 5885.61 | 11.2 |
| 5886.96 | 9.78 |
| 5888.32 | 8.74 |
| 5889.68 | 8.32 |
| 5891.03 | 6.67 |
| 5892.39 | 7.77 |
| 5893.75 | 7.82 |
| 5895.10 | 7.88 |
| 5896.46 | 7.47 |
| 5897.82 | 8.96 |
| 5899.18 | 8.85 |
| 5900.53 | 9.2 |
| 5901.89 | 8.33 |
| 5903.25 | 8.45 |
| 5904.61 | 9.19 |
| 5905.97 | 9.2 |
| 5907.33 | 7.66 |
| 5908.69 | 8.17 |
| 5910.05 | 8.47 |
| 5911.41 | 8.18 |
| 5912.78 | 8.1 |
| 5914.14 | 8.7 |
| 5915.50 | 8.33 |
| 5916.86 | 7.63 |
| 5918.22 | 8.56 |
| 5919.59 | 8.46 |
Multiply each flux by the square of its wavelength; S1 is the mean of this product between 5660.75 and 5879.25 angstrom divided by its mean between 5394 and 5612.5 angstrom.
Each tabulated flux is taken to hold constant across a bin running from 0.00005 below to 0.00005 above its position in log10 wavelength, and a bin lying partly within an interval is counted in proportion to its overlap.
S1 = 1.25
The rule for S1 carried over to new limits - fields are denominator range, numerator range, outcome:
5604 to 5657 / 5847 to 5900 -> 1.21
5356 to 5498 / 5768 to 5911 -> 1.29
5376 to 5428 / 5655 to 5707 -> 1.20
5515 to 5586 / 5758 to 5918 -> 1.31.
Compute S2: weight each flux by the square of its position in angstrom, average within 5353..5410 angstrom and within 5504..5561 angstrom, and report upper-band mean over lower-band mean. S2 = 1.04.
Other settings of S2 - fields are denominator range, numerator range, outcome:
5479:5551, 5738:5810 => 1.30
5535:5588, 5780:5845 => 1.30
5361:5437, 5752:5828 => 1.31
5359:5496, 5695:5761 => 1.26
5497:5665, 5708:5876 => 1.24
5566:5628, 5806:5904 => 1.22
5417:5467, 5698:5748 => 1.18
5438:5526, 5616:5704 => 1.11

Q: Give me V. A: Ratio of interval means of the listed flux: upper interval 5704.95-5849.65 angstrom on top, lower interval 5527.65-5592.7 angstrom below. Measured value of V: 1.21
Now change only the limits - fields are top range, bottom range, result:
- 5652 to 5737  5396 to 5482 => 1.09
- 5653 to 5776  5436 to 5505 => 1.10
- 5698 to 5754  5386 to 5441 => 1.12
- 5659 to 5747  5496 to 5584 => 1.14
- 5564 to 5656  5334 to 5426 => 1.01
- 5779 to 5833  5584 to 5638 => 1.14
